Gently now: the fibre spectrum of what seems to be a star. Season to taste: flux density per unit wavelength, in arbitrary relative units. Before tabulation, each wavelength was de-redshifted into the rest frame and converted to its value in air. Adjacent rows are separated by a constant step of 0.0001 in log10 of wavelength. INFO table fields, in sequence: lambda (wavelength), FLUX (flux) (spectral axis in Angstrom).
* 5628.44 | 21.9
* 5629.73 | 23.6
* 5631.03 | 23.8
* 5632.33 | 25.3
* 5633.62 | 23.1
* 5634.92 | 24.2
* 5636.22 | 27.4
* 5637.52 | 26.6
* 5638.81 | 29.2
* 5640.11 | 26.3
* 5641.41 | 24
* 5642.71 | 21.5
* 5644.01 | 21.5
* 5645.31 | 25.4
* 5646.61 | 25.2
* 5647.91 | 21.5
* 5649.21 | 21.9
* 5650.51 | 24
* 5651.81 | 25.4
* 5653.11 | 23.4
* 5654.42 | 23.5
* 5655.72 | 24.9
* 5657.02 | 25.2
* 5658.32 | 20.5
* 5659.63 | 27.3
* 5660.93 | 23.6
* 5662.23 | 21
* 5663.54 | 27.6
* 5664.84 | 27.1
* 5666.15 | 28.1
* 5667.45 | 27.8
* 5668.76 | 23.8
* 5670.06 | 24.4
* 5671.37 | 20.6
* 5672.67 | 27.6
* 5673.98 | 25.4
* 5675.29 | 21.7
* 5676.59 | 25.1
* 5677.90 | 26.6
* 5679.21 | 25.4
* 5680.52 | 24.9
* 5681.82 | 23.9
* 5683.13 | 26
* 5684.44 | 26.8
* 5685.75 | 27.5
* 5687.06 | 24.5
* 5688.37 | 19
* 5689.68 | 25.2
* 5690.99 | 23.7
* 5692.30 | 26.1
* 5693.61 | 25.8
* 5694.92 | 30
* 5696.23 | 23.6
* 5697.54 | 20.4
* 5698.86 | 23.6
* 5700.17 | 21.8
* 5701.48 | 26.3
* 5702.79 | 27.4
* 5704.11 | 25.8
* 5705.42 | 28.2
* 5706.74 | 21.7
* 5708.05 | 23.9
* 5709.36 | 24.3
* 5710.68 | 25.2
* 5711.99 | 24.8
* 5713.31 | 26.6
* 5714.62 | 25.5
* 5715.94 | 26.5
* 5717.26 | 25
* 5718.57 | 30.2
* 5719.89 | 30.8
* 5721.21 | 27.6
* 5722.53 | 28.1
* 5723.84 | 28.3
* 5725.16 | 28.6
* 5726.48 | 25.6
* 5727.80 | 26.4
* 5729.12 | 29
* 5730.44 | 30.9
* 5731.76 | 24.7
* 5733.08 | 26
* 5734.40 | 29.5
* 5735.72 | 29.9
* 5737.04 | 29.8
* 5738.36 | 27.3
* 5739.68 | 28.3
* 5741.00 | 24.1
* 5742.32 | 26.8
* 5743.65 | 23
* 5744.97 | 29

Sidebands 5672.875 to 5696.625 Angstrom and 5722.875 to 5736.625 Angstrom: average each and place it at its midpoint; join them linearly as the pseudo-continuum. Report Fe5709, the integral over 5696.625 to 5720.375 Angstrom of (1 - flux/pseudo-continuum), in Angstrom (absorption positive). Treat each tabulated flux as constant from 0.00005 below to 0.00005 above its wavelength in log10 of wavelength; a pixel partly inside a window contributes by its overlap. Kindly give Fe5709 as 1.1 Angstrom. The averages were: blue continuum 25.1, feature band 25.4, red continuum 27.9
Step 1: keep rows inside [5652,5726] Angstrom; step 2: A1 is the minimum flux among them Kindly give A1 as 19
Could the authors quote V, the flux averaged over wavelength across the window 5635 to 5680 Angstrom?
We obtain 24.7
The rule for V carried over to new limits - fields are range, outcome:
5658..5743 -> 25.9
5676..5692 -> 24.9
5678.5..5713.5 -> 24.9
